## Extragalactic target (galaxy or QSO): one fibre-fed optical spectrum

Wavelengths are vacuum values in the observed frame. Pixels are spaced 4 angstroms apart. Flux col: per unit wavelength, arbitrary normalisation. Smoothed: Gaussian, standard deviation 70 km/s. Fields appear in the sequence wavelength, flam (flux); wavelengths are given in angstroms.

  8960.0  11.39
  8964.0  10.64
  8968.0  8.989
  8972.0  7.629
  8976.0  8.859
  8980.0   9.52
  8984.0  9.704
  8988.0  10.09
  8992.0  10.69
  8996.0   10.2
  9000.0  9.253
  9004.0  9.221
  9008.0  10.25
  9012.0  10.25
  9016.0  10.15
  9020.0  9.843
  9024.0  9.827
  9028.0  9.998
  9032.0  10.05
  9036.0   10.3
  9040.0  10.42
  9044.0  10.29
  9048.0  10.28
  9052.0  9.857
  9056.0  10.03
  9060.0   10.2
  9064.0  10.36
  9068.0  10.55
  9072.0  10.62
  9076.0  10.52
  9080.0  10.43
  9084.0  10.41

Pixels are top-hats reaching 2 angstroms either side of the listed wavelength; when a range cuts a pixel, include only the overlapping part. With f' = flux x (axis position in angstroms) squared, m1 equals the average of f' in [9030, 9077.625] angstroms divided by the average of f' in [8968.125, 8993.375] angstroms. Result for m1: 1.12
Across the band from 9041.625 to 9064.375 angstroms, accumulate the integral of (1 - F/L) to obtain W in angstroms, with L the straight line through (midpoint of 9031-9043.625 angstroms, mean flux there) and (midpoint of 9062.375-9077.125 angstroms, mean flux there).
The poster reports 0.5 angstroms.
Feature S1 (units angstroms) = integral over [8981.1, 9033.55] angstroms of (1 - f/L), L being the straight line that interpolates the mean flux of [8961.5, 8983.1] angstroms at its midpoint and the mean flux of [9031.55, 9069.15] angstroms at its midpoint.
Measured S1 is -1.6 angstroms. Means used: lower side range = 9.21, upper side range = 10.2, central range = 9.96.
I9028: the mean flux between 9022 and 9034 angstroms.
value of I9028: 9.96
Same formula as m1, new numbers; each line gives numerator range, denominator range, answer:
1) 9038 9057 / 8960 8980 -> 1.11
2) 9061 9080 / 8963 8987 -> 1.16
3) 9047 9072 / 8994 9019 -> 1.05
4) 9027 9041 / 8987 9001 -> 1.02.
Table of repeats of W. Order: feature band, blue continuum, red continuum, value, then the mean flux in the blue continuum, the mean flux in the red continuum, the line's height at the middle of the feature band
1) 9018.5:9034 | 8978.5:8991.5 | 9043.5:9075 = 0.27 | 9.89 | 10.3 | 10.1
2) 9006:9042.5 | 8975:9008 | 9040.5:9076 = -0.39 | 9.75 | 10.3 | 10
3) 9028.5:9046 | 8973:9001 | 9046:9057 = -0.46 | 9.7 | 10.1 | 9.98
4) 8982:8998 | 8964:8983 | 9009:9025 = -1.32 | 9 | 10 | 9.4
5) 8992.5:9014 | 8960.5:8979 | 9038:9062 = -0.58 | 9.25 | 10.2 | 9.64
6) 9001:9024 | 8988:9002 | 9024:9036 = 0.33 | 10.1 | 10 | 10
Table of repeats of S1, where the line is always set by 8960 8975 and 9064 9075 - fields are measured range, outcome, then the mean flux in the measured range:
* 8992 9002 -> -0.2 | 9.92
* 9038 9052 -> 0.0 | 10.3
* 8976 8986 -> 0.1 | 9.46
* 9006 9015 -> -0.3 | 10.2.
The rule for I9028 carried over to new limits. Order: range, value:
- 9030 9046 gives 10.3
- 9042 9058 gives 10.1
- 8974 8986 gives 9.36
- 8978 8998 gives 10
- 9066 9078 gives 10.6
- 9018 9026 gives 9.84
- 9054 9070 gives 10.3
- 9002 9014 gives 9.91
